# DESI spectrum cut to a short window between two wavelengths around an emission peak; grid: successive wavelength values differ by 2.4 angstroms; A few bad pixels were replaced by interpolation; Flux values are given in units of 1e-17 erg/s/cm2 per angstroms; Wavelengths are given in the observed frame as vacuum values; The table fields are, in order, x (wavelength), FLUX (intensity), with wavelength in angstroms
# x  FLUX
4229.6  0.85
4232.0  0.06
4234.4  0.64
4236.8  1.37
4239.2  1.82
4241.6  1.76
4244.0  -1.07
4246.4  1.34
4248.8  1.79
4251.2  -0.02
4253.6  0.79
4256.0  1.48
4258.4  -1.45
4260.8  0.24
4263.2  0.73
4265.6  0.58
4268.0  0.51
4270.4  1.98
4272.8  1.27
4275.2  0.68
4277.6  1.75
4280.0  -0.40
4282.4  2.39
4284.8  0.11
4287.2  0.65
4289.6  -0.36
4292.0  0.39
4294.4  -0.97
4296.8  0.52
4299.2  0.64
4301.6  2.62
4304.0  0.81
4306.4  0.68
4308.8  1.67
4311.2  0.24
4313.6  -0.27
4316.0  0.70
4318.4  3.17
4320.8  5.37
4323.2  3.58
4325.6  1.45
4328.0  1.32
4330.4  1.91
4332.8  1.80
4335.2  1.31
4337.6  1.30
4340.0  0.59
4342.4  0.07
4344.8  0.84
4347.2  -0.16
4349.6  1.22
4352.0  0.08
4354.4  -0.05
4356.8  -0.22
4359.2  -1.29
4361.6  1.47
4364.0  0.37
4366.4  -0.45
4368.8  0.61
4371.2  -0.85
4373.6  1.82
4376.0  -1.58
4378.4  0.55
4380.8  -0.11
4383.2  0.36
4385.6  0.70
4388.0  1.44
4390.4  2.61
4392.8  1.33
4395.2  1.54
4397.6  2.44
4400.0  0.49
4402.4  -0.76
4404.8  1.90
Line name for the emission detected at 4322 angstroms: [O II] 3727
